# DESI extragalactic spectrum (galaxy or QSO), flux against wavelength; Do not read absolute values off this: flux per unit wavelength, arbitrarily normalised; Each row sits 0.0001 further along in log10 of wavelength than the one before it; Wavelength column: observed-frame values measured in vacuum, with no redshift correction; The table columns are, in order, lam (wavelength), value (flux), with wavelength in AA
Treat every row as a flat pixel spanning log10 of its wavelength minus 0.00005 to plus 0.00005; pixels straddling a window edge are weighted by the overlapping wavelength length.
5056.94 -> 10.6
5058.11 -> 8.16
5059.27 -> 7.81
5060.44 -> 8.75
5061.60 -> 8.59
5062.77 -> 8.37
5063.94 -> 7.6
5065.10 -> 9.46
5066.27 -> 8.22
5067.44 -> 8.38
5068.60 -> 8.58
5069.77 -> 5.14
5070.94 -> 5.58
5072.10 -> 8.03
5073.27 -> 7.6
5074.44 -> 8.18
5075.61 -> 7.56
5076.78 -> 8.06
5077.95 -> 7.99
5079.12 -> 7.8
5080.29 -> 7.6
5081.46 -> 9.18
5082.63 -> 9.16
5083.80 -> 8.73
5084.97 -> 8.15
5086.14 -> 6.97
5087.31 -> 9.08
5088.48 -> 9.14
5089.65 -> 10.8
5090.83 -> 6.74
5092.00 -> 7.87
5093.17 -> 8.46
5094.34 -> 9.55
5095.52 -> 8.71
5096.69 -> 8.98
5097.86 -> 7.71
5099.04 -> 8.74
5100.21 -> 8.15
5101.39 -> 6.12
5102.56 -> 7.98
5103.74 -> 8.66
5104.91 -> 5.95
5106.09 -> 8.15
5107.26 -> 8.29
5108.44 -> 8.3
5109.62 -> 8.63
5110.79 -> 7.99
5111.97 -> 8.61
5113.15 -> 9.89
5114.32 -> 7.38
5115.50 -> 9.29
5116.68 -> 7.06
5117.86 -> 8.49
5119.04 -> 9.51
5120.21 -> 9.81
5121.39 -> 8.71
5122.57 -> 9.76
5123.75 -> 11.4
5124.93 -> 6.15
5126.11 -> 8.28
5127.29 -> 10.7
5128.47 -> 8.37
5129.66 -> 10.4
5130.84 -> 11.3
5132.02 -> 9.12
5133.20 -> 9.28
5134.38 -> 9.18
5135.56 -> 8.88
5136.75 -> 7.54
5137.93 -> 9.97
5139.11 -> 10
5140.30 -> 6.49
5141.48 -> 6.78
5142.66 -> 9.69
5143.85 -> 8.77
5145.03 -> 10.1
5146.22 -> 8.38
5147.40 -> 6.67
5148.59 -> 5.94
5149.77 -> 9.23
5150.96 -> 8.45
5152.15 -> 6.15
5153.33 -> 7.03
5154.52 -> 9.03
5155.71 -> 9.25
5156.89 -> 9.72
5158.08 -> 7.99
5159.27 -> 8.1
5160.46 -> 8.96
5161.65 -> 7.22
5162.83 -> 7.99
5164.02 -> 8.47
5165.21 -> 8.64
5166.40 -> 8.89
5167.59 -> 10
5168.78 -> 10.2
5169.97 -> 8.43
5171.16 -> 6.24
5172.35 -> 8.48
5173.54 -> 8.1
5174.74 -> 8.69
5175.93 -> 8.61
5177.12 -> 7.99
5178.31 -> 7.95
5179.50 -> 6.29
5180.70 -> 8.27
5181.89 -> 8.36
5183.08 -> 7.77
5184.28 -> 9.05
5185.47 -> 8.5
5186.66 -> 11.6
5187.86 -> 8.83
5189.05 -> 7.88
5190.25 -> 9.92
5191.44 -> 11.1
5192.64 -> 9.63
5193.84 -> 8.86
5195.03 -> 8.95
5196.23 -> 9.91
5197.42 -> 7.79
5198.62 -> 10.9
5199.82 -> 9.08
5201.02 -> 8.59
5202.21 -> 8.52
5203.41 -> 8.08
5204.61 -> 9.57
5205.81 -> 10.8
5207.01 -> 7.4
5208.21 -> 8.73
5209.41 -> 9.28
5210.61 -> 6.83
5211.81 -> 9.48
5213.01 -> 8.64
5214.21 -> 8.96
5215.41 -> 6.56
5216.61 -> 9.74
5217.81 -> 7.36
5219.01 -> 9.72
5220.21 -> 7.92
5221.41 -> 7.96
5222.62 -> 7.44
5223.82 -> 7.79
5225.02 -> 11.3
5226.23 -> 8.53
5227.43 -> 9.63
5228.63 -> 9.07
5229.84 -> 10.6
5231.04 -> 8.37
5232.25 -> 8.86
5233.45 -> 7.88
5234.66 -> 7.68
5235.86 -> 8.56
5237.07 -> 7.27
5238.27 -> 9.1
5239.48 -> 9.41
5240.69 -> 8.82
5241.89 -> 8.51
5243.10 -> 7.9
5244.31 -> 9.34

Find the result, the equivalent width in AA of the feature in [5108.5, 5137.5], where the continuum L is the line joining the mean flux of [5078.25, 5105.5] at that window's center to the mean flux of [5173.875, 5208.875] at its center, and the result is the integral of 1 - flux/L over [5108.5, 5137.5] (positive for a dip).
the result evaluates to -1.8 AA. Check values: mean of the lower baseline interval 8.27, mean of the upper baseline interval 8.88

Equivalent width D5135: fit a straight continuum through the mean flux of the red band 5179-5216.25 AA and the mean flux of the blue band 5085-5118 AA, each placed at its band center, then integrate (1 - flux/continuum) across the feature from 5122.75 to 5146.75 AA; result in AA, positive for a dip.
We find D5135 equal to -1.65 AA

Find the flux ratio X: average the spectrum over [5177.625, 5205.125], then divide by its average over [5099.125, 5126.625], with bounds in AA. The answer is 1.06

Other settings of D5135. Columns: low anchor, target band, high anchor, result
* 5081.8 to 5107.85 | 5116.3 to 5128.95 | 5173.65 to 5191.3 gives -0.9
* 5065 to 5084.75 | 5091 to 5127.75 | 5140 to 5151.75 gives -2.2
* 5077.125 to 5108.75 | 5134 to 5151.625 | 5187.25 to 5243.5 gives 0.2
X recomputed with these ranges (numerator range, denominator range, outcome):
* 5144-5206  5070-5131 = 1.02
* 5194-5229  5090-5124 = 1.04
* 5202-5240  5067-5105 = 1.07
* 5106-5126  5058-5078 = 1.10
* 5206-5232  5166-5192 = 1.00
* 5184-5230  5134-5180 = 1.08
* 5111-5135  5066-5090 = 1.13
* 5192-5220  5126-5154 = 1.02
